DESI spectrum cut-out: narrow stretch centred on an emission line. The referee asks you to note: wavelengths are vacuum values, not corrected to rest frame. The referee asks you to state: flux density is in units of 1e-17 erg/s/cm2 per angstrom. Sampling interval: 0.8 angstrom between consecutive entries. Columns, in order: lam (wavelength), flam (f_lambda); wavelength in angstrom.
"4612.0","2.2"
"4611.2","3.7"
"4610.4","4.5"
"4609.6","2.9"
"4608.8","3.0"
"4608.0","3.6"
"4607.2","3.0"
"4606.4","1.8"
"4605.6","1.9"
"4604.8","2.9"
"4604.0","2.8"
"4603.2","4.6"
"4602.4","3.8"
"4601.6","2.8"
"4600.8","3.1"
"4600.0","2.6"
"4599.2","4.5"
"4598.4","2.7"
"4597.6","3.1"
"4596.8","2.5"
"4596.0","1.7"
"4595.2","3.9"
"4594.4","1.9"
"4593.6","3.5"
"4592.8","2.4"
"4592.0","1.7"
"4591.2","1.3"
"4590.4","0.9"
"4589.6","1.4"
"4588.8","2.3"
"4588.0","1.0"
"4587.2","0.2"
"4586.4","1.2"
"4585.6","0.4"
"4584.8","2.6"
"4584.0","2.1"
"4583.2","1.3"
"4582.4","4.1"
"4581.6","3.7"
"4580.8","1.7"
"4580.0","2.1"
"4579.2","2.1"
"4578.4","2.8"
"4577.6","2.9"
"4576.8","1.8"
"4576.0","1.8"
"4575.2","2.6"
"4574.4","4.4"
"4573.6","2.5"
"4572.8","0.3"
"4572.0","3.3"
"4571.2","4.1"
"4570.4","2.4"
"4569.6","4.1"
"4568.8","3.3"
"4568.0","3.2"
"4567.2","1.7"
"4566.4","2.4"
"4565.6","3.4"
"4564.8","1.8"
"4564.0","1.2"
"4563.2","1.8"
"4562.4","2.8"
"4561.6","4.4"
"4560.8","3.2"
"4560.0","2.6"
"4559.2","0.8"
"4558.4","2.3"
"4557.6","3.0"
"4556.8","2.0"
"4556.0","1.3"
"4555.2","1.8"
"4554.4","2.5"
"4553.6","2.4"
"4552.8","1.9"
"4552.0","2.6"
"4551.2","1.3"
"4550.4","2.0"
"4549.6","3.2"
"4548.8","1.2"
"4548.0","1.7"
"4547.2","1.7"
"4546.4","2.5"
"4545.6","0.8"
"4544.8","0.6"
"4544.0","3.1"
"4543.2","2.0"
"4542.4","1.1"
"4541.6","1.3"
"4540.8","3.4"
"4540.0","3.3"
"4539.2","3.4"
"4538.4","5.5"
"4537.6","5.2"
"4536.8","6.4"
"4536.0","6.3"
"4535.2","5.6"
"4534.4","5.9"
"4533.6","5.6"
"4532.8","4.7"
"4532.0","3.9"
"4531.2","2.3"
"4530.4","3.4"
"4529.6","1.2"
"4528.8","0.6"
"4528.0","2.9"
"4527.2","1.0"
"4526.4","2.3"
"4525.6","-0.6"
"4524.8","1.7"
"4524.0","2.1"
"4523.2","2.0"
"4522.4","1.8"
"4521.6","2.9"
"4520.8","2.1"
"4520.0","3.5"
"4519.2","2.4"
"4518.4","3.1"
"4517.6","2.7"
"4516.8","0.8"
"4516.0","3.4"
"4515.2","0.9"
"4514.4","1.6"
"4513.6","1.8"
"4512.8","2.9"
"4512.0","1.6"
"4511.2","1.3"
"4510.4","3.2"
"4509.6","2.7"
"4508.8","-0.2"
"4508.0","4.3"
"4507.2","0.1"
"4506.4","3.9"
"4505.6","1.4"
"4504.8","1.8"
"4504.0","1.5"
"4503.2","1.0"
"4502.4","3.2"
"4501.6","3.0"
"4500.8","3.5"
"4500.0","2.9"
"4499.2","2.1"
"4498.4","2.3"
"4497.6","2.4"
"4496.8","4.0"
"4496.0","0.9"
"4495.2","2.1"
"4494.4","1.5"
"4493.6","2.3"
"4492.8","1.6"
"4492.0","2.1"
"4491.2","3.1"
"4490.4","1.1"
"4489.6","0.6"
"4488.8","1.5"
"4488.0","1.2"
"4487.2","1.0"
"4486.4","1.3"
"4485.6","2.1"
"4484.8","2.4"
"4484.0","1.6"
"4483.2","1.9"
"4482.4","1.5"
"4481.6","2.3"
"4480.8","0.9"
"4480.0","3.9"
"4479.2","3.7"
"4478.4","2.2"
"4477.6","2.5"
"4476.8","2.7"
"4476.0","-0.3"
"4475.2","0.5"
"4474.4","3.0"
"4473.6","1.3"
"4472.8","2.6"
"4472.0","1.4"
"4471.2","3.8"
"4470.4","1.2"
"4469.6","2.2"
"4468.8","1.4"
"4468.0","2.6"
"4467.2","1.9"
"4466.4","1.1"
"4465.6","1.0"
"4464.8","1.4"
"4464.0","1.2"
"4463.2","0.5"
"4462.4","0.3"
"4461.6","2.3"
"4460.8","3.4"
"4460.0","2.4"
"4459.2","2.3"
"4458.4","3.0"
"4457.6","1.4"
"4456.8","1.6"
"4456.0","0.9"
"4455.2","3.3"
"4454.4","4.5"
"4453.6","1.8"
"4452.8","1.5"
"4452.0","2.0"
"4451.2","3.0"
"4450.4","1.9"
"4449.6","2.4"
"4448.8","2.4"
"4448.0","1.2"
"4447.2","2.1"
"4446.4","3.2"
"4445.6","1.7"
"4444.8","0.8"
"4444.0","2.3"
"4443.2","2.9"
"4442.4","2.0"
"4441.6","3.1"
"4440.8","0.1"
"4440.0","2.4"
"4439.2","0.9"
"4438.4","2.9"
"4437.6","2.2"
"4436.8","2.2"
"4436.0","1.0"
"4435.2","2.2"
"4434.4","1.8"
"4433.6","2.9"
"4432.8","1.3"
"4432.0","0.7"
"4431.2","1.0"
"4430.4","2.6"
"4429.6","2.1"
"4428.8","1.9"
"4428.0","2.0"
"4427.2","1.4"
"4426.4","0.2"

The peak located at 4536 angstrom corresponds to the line [O II] 3727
